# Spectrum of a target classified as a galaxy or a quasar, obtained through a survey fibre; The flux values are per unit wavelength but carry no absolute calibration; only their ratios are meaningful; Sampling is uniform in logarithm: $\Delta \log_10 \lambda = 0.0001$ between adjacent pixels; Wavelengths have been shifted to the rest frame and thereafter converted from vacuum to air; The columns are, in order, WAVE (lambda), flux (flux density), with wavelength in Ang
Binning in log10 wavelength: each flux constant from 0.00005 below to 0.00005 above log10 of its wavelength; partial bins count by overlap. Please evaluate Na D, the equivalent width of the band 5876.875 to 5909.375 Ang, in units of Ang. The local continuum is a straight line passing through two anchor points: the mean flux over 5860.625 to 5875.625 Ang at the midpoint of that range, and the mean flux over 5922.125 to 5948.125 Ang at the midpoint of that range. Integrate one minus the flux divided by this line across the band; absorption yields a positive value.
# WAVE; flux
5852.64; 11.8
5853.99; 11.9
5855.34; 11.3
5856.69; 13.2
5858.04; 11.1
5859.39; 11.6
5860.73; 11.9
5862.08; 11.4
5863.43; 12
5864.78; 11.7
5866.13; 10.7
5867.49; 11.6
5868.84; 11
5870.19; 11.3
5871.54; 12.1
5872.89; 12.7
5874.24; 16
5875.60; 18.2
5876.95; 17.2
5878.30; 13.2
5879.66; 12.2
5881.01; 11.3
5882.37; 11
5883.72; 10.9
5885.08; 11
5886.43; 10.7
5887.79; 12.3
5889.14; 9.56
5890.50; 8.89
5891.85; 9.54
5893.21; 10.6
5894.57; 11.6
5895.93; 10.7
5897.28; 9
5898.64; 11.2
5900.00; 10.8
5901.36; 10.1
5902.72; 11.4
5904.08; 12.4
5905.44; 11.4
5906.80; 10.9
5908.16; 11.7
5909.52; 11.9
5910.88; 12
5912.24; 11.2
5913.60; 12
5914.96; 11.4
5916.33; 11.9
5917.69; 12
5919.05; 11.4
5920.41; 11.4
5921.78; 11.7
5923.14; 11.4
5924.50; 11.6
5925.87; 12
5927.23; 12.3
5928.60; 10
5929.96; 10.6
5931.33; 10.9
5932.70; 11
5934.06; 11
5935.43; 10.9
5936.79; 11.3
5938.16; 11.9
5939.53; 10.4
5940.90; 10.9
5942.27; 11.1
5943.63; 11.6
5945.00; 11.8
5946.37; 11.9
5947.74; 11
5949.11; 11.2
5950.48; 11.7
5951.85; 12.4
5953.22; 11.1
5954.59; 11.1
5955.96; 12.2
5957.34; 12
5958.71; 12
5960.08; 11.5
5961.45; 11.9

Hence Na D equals 2.2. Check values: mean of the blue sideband 12.3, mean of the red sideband 11.3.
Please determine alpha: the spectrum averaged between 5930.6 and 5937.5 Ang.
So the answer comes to 11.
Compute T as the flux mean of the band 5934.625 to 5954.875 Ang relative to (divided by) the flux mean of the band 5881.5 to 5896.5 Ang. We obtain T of 1.07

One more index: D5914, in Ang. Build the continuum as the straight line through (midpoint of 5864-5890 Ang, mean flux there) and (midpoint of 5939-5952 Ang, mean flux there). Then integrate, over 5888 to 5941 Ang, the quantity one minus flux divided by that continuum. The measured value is 3.1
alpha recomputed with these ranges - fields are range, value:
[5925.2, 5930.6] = 11.2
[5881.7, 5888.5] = 11.2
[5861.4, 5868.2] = 11.5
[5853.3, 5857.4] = 12.1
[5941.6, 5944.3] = 11.4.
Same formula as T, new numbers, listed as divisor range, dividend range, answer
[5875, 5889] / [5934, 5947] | 0.89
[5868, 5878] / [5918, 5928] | 0.83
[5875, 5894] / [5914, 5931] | 0.97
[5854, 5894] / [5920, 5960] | 0.95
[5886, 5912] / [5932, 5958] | 1.05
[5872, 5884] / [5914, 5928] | 0.85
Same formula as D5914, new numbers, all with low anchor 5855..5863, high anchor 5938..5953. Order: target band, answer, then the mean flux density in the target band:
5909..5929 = -0.2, 11.6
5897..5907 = 0.5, 11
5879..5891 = 0.8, 10.9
